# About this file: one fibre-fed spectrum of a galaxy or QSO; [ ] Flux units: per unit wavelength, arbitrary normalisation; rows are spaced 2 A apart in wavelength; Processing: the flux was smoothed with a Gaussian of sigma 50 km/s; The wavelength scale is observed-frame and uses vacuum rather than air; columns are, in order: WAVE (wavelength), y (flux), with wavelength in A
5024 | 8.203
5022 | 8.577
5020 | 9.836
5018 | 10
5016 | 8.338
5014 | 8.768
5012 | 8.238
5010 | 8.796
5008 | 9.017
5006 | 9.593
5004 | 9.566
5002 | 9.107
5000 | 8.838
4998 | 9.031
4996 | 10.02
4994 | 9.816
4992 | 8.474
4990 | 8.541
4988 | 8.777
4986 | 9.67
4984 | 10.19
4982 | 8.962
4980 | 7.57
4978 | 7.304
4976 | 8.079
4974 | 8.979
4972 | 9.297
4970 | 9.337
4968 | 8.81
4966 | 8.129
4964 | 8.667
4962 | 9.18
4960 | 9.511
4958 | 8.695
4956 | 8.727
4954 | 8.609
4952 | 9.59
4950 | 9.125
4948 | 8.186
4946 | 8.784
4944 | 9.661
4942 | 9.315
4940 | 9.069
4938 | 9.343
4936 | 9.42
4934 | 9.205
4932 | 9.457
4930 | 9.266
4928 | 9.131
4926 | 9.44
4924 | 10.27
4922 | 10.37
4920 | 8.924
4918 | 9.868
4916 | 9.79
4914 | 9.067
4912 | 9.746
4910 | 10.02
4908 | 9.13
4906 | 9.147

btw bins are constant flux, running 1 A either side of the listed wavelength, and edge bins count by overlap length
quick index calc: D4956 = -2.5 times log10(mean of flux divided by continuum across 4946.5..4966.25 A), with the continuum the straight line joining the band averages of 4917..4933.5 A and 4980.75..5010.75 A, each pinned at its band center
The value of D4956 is 0.07 mag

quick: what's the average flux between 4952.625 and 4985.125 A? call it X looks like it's 8.77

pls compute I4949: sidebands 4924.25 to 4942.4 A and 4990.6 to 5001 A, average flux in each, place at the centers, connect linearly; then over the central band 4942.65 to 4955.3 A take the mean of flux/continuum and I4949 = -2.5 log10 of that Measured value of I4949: 0.04 mag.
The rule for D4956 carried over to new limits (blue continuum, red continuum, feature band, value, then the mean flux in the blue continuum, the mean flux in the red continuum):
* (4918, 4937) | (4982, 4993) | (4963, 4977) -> 0.06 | 9.52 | 9.12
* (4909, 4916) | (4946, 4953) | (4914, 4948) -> -0.01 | 9.64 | 8.94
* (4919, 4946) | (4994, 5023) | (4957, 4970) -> 0.05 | 9.43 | 9.15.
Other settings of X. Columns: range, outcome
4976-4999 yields 8.9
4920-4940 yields 9.49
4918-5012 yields 9.08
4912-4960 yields 9.29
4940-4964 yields 9.02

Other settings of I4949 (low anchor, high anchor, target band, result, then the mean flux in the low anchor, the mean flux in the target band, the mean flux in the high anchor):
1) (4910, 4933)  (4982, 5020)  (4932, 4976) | 0.05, 9.59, 9.02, 9.17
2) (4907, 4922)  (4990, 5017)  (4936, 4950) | 0.04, 9.56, 9.09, 9.03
